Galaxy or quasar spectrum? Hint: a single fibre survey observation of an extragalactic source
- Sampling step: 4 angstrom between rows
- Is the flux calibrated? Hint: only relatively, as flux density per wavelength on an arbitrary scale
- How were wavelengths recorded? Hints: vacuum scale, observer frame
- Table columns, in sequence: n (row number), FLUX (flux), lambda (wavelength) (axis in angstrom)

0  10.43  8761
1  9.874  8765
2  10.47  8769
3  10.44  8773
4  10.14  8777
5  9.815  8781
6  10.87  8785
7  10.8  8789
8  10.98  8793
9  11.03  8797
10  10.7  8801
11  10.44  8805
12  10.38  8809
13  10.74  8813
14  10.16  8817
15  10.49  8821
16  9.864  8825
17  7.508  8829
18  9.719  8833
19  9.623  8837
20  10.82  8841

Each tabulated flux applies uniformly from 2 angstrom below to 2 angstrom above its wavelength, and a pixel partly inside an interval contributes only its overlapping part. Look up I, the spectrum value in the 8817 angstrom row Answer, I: 10.16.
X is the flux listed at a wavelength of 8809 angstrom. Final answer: 10.38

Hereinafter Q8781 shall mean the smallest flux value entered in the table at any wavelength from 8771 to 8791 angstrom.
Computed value 9.815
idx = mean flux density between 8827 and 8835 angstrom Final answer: 8.61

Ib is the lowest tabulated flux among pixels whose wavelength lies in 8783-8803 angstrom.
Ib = 10.7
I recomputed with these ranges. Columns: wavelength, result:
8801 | 10.7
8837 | 9.623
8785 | 10.87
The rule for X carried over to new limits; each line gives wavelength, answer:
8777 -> 10.14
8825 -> 9.864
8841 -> 10.82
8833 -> 9.719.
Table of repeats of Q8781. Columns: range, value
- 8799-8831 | 7.508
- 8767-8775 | 10.44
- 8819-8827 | 9.864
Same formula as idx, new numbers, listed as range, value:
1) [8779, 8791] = 10.5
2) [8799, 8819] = 10.5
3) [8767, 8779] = 10.3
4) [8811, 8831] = 9.75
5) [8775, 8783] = 9.98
